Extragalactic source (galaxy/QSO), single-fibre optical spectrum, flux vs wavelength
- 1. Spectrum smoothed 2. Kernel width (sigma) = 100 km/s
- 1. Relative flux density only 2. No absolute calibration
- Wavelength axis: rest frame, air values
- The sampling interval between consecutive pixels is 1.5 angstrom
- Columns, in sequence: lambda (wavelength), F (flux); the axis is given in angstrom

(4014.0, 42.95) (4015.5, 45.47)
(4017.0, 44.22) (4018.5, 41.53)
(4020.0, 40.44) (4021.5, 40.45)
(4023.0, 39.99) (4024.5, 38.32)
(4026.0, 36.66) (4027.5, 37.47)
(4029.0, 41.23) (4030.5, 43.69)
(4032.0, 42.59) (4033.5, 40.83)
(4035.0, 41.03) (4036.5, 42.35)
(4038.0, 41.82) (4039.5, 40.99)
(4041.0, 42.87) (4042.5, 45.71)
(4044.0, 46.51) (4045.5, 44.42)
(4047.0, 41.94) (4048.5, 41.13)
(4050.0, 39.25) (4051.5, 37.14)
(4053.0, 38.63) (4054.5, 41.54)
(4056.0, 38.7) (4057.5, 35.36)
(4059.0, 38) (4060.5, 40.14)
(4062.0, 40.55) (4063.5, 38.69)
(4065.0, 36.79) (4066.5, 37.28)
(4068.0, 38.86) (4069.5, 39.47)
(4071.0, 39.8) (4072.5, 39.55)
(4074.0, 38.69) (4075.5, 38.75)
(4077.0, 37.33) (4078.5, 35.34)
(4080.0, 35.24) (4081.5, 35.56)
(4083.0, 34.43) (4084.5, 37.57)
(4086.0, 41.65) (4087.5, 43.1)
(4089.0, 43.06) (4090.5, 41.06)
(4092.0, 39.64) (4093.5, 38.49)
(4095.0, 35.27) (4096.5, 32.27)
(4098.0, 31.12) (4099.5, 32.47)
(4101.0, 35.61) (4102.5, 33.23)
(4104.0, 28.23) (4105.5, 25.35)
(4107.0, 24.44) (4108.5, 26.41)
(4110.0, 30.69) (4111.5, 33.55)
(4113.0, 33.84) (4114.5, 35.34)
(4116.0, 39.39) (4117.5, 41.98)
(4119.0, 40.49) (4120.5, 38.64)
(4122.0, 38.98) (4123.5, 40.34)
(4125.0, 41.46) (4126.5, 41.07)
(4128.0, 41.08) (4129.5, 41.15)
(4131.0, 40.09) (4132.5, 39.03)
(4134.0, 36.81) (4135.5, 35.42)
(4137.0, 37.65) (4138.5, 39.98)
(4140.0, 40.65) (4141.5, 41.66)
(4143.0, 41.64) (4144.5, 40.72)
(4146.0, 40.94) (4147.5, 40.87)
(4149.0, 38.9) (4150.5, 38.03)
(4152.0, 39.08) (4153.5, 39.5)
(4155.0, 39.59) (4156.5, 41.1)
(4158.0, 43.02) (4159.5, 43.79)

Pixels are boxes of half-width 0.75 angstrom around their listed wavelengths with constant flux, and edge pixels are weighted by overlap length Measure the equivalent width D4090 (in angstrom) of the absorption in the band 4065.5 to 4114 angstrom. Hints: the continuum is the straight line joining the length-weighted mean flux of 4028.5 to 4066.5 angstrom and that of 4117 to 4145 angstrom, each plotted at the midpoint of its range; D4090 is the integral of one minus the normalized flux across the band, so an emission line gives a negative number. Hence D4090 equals 5.79 angstrom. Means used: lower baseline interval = 40.8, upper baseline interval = 39.9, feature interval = 35.5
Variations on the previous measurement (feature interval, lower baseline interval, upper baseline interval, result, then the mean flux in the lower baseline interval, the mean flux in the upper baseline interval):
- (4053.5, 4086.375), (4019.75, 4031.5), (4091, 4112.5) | -2.6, 39.8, 32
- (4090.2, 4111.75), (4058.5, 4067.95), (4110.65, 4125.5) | 3.4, 38.6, 38.3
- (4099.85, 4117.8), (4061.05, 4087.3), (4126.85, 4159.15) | 3.2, 38.1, 39.9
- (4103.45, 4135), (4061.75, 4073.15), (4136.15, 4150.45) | 2.9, 38.8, 40.2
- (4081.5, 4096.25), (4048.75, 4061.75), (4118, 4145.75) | 0.1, 38.8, 39.9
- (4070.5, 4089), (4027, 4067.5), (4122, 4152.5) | 0.9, 40.6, 39.8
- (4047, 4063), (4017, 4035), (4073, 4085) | -0.3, 40.5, 36.7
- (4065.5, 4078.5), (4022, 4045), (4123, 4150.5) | 0.8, 41.5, 39.9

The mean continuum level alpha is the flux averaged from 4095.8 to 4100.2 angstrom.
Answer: 31.9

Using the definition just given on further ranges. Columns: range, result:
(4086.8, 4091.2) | 42.4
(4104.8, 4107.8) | 24.9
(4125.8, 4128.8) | 41.1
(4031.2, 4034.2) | 41.8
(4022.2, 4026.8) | 38.3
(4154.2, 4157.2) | 40.3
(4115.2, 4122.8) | 39.9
